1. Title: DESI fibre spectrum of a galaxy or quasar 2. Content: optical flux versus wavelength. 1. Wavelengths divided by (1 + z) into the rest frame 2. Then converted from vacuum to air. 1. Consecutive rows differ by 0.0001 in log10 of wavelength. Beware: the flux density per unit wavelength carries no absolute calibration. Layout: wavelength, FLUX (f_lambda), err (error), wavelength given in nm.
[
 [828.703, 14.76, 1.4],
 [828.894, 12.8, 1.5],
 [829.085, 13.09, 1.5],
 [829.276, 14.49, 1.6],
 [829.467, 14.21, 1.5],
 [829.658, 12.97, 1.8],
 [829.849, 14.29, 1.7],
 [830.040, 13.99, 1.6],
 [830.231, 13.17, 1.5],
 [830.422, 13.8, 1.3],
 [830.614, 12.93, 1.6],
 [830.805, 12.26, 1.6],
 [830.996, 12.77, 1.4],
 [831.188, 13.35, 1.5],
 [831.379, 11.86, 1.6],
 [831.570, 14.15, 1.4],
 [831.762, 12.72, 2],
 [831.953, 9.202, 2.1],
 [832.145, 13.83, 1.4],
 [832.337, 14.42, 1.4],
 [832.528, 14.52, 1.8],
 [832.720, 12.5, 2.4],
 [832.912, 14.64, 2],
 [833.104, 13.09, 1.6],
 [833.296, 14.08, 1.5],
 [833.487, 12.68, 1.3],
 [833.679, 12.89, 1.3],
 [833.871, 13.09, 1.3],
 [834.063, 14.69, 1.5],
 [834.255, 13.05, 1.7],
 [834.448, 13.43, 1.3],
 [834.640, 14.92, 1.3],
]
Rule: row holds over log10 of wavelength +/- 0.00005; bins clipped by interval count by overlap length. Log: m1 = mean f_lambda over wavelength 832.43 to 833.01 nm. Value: 13.9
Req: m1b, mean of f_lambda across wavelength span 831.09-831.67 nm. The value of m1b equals 13.1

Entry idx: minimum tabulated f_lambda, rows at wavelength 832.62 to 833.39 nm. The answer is 12.5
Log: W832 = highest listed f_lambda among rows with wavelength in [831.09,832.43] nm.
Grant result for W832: 14.42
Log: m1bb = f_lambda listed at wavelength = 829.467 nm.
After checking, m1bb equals 14.21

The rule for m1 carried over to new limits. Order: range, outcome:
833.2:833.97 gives 13.2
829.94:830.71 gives 13.5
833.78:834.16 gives 13.9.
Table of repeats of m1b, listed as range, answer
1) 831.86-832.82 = 12.9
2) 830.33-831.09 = 12.9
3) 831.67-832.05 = 11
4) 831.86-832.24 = 11.5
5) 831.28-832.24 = 12.4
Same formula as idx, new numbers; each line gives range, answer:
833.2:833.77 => 12.68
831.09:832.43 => 9.202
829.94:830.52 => 13.17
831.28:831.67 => 11.86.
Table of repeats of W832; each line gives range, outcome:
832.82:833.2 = 14.64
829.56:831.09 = 14.29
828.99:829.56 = 14.49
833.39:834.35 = 14.69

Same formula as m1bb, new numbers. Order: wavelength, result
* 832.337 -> 14.42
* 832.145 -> 13.83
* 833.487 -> 12.68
